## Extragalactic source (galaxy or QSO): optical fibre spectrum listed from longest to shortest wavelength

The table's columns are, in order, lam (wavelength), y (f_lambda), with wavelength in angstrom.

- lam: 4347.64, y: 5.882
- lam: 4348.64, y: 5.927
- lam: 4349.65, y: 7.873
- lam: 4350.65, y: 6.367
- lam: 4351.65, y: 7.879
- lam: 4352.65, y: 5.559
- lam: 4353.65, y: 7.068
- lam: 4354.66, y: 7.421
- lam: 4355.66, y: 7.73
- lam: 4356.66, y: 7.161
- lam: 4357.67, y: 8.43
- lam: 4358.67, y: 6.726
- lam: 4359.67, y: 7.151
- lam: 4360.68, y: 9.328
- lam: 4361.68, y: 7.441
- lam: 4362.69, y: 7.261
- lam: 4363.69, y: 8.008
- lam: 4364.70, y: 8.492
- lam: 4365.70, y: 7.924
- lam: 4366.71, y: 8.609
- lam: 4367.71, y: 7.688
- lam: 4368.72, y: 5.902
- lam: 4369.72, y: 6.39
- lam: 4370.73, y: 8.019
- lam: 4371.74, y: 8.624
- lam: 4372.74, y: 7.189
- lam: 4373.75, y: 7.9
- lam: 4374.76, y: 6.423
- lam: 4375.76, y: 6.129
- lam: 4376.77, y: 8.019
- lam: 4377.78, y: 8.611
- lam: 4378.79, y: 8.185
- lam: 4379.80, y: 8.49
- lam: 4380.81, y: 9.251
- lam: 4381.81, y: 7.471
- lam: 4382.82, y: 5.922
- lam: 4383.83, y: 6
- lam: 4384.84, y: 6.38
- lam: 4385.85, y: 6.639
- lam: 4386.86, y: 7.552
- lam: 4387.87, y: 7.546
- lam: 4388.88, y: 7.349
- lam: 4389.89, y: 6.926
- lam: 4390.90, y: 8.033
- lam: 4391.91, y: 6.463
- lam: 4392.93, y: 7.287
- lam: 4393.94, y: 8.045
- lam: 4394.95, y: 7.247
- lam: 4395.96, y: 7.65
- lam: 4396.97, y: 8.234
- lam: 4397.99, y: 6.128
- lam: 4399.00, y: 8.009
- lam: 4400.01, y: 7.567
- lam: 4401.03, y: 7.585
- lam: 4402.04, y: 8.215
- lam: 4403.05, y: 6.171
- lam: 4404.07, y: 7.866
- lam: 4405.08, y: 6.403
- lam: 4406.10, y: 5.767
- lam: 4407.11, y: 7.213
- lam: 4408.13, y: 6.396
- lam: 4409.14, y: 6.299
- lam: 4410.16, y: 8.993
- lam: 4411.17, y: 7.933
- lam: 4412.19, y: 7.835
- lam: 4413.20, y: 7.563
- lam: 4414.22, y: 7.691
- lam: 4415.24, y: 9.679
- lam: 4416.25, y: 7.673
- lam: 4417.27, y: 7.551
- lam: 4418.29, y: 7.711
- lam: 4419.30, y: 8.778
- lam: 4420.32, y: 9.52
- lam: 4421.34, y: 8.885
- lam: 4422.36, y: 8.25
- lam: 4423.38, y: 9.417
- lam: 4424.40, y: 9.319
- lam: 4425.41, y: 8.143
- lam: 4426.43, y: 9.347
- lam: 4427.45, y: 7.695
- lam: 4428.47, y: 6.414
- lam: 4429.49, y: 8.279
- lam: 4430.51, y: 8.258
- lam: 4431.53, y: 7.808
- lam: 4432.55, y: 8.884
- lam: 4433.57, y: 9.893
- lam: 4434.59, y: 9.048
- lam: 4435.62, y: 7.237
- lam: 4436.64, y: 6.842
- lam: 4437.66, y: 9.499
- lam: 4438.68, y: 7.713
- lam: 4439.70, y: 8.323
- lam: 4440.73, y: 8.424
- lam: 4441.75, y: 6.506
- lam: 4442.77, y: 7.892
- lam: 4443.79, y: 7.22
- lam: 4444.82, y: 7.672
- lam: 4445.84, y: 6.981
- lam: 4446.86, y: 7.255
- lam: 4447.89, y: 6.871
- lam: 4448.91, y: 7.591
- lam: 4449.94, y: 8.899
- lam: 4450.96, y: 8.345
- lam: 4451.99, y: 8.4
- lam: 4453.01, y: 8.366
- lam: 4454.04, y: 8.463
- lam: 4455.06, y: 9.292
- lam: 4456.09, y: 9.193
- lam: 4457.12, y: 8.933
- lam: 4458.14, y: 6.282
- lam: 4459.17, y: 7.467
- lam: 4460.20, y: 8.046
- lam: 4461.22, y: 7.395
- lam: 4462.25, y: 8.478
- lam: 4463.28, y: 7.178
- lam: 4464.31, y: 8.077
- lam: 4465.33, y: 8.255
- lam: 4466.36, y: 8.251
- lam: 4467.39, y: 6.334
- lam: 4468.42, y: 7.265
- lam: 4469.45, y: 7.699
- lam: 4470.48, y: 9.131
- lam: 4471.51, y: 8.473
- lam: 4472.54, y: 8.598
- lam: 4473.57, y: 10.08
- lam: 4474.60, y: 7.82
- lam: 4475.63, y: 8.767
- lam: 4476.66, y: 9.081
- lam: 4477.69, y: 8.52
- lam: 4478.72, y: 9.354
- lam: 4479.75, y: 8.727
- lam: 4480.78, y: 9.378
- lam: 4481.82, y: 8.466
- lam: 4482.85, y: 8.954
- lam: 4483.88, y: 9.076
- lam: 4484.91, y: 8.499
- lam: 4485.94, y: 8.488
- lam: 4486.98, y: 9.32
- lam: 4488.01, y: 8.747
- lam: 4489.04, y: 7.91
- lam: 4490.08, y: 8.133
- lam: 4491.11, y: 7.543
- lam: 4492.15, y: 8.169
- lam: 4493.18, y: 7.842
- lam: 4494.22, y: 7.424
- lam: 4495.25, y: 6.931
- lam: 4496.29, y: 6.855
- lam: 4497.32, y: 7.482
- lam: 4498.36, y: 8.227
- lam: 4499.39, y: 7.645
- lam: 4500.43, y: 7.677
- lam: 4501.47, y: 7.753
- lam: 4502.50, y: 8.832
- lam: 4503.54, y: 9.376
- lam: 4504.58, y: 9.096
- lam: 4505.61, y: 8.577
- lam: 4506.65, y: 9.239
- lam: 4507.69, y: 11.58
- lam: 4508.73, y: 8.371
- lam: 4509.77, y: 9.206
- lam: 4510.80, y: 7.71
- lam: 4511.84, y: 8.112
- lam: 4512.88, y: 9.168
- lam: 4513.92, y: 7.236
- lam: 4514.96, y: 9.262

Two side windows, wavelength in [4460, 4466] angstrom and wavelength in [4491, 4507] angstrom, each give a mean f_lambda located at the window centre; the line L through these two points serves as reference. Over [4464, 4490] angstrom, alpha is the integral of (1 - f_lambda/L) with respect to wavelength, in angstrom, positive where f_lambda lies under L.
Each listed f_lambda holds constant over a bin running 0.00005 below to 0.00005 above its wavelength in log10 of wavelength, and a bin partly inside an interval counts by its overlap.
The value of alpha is -1.8 angstrom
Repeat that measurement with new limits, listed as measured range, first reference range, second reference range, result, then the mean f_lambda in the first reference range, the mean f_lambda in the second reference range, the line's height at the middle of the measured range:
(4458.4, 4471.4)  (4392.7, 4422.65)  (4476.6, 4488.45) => 1.22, 7.67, 8.88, 8.6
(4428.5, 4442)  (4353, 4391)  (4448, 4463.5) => -0.33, 7.5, 8.14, 7.98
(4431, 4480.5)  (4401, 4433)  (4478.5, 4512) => 0.21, 7.93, 8.44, 8.18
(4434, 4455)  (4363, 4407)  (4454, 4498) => 0.09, 7.4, 8.24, 7.95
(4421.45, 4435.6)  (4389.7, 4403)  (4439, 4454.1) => -1.50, 7.46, 7.79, 7.67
